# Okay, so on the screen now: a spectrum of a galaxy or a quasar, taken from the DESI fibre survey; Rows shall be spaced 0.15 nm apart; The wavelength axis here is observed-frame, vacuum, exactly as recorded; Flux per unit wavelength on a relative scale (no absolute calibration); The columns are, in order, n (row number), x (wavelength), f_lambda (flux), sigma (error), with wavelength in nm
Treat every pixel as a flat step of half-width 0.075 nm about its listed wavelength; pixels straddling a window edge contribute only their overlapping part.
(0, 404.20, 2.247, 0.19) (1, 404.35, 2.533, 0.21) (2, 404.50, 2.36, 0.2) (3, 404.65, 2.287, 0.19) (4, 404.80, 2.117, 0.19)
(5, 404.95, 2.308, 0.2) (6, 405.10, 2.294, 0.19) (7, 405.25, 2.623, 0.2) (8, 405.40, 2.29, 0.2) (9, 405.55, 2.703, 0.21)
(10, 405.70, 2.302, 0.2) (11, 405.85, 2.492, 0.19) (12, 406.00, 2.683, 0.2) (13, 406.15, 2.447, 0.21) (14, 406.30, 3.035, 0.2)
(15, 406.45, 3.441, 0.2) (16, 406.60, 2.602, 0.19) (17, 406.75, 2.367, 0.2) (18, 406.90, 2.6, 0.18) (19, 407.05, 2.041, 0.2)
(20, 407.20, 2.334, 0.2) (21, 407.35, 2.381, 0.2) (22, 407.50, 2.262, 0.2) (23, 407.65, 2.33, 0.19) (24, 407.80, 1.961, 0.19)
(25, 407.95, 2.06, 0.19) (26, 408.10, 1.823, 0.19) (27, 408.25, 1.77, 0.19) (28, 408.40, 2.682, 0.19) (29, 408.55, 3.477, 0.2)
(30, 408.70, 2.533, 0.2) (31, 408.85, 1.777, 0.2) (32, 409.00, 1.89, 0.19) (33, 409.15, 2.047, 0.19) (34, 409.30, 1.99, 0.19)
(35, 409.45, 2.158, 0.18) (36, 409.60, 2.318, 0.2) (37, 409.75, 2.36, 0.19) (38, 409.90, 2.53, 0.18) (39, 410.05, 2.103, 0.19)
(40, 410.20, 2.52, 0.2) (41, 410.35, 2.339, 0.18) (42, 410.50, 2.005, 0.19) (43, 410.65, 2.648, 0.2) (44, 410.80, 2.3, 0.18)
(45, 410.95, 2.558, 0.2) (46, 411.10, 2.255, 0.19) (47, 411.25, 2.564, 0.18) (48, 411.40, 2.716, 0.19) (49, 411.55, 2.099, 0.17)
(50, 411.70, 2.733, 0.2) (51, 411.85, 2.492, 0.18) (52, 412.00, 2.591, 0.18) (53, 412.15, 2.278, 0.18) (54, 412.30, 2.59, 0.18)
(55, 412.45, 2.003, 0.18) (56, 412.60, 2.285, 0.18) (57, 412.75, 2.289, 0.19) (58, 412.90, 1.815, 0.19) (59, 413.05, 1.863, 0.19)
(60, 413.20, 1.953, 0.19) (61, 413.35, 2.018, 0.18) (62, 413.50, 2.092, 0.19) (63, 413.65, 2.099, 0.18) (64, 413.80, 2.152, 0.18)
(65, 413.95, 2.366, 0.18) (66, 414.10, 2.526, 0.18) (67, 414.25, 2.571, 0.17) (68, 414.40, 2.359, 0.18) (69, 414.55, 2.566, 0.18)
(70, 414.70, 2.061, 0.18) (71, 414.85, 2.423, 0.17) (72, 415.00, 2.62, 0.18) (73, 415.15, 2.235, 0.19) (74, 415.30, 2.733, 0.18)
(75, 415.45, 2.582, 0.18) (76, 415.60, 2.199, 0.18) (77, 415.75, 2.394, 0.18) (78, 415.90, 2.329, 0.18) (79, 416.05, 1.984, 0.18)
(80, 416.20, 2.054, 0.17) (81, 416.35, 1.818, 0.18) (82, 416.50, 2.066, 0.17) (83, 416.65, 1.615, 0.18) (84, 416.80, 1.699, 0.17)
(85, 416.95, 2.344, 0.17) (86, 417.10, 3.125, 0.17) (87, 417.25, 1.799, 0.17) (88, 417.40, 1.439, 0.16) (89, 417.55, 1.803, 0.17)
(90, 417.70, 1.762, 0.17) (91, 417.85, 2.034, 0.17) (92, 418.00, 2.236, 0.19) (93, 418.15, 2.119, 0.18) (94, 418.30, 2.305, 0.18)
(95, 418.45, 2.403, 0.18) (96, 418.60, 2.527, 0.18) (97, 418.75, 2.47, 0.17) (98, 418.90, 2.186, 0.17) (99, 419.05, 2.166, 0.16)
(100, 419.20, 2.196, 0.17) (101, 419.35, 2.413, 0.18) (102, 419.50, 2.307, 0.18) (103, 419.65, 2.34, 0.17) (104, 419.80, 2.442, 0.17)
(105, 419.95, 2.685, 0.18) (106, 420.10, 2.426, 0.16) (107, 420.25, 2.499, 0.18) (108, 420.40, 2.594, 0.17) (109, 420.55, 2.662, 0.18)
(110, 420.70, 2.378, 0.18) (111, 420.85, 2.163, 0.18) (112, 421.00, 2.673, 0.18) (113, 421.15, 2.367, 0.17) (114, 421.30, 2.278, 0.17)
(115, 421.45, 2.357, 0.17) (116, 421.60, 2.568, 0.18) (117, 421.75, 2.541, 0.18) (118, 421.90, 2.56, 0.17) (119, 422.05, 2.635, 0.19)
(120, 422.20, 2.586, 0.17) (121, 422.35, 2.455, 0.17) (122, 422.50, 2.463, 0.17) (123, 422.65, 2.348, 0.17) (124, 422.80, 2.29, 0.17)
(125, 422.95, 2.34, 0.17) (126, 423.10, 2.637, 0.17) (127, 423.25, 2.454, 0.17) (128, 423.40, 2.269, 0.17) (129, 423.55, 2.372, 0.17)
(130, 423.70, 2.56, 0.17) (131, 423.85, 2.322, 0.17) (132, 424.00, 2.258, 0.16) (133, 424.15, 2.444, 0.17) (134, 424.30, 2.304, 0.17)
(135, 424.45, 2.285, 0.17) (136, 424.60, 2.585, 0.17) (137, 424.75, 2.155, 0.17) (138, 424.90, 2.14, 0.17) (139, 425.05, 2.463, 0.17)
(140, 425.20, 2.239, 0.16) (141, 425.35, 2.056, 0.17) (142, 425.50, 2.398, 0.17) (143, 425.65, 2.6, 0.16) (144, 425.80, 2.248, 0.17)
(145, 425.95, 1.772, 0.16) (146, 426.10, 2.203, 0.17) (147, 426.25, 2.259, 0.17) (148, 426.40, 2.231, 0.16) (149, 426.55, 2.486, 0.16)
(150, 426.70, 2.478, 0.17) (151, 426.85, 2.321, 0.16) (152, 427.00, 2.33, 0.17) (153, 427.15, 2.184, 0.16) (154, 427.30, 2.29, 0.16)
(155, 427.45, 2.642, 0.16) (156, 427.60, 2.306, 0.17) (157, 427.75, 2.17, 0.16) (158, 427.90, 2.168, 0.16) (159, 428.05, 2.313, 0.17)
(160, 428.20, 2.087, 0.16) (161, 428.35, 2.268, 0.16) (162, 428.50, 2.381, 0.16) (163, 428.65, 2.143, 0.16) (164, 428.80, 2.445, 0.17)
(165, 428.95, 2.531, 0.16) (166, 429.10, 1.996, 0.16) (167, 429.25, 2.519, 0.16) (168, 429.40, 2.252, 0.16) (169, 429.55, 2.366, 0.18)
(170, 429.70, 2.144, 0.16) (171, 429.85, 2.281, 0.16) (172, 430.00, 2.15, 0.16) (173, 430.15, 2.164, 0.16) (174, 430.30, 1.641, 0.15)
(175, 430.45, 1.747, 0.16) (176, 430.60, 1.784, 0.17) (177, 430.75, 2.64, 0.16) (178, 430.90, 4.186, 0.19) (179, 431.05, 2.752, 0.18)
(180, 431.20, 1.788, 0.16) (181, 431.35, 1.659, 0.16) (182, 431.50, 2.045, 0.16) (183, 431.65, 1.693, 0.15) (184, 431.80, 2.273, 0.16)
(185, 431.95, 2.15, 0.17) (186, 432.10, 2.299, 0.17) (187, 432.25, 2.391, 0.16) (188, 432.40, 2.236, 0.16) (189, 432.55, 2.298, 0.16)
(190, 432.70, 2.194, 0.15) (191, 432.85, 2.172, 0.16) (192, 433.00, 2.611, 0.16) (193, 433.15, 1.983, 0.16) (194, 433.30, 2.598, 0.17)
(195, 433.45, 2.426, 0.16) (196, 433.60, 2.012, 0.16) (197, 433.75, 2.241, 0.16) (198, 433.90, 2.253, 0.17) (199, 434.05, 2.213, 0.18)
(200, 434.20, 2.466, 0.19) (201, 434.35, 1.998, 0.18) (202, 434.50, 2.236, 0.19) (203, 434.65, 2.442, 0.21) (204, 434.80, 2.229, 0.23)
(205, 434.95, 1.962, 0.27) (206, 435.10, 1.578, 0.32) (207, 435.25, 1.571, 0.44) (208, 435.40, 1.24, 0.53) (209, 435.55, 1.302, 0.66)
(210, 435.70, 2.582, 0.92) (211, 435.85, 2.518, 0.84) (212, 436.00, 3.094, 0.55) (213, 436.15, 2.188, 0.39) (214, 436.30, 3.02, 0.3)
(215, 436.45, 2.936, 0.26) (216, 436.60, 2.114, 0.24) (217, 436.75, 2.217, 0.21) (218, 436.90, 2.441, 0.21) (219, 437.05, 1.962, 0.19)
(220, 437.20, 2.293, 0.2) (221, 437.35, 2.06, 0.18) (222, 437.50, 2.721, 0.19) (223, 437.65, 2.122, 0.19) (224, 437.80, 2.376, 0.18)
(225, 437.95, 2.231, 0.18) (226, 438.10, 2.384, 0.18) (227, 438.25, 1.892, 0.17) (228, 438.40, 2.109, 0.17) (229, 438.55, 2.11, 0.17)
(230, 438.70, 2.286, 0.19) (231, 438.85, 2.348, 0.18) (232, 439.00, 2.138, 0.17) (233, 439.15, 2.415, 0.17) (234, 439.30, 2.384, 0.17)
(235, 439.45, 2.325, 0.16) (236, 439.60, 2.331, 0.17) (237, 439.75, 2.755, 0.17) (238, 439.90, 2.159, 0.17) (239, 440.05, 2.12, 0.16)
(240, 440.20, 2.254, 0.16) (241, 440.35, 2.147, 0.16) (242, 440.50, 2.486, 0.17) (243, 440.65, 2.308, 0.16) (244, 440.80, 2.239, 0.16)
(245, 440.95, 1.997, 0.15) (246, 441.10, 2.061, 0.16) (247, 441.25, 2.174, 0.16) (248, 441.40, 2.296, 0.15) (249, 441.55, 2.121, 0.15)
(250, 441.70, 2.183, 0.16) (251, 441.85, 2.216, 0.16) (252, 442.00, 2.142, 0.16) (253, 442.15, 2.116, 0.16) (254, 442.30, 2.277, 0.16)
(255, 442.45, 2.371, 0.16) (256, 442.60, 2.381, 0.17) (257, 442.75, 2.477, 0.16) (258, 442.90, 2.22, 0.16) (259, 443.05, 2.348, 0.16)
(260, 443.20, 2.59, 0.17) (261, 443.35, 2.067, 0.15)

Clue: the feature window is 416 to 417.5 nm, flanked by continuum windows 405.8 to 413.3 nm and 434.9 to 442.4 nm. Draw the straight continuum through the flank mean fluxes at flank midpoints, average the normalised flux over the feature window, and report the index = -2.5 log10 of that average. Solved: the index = 0.164 mag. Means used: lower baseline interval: 2.35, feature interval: 1.99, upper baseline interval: 2.23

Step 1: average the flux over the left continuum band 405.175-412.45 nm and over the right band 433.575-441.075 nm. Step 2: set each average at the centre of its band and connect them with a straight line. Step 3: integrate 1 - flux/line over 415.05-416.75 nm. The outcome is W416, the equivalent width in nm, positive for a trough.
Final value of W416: 0.12 nm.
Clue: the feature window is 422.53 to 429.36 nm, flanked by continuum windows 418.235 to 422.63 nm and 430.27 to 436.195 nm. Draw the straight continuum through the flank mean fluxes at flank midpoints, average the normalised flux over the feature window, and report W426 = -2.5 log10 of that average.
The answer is 0.01 mag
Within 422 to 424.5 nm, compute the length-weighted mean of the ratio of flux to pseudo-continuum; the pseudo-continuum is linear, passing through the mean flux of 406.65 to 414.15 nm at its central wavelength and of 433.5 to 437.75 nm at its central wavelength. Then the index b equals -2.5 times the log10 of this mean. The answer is -0.08 mag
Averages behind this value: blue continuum 2.28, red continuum 2.22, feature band 2.41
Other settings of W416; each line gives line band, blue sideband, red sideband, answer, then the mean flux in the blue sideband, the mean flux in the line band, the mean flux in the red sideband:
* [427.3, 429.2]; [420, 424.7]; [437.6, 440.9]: 0.07 nm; 2.44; 2.29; 2.27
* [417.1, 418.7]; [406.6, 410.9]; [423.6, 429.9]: 0.13 nm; 2.28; 2.1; 2.3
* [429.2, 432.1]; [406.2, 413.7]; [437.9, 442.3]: 0.05 nm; 2.32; 2.22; 2.23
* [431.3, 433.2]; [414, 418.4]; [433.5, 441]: 0.06 nm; 2.2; 2.16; 2.24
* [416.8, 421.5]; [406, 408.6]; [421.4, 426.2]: 0.19 nm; 2.44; 2.3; 2.37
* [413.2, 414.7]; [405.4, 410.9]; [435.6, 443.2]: 0.05 nm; 2.37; 2.28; 2.31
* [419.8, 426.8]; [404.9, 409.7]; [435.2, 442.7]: -0.24 nm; 2.38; 2.39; 2.25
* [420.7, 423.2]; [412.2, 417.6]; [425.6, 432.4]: -0.25 nm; 2.19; 2.45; 2.26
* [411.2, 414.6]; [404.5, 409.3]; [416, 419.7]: -0.09 nm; 2.38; 2.3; 2.13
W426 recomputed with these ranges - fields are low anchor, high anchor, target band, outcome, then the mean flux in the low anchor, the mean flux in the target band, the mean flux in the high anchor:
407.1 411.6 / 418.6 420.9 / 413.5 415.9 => -0.01 mag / 2.29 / 2.38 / 2.4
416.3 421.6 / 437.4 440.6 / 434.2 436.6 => 0.04 mag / 2.26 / 2.2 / 2.29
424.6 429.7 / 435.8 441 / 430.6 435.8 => 0.06 mag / 2.29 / 2.19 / 2.33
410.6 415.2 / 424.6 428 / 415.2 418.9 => 0.07 mag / 2.33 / 2.16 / 2.29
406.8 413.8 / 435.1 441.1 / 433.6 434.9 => 0.01 mag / 2.27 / 2.24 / 2.25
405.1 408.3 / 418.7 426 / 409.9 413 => 0.02 mag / 2.41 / 2.36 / 2.39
